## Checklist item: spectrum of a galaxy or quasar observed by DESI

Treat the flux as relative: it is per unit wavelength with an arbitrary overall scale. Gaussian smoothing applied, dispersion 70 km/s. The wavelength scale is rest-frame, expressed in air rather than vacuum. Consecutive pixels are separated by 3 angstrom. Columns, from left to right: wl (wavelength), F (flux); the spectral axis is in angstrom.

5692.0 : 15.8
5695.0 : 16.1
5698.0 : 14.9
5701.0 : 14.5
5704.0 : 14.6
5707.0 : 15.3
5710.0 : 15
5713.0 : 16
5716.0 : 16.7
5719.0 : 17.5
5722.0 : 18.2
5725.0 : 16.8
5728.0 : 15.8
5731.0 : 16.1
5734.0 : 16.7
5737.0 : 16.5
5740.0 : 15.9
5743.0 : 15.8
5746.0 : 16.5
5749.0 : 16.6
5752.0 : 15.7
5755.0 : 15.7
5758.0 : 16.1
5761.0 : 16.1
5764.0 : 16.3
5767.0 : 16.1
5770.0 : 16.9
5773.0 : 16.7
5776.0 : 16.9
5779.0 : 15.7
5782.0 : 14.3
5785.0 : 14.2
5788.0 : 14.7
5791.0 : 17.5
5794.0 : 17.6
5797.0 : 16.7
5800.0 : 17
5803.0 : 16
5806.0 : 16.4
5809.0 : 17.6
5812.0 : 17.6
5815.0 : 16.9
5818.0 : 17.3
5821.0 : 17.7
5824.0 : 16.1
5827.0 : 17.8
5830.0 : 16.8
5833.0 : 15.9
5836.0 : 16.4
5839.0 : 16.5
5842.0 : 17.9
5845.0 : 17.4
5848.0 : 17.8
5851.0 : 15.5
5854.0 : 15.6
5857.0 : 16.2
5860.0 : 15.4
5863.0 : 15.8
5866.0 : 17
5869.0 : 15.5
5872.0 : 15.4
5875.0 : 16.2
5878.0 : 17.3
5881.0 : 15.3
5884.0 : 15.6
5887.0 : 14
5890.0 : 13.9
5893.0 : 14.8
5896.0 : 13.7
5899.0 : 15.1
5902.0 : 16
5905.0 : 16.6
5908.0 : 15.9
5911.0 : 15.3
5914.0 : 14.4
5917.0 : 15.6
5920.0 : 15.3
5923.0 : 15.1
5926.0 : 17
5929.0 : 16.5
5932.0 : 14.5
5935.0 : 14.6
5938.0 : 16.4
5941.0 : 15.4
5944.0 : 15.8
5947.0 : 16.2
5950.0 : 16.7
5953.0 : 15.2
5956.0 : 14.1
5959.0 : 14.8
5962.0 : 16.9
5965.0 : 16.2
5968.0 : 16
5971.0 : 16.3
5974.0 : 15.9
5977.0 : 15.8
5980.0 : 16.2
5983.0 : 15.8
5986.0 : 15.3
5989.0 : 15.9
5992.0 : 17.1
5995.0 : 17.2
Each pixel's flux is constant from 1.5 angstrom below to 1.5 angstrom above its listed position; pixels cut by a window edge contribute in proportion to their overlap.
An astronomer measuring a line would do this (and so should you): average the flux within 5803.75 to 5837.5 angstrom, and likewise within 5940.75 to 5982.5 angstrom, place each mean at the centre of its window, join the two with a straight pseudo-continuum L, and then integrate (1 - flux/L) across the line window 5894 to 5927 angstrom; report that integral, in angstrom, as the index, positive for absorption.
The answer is 1.6 angstrom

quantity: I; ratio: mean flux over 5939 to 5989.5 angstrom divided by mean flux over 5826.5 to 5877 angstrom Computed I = 0.96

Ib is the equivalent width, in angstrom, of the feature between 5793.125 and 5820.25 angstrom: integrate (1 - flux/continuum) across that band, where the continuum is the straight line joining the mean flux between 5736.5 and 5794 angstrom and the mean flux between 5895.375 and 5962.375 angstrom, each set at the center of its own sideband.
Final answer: -1.88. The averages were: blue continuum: 16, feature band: 17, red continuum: 15.5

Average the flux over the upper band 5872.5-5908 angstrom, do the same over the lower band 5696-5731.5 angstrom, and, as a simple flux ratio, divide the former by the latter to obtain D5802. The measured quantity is 0.96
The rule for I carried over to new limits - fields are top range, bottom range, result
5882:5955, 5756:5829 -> 0.93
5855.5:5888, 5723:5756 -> 0.97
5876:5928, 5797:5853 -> 0.91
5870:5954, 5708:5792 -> 0.96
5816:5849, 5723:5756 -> 1.05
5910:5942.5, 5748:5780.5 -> 0.95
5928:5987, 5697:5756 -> 0.98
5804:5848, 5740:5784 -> 1.06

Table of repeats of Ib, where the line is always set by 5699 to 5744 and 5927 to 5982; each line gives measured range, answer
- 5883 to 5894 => 0.93 angstrom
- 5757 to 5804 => -0.52 angstrom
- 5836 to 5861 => -1.01 angstrom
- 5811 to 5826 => -1.11 angstrom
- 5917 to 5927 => 0.06 angstrom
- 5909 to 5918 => 0.40 angstrom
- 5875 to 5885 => -0.15 angstrom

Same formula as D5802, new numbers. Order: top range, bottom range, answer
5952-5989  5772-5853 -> 0.95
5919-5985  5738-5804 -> 0.98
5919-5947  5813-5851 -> 0.92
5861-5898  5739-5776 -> 0.95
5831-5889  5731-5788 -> 1.01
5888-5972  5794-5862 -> 0.92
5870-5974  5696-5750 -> 0.97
